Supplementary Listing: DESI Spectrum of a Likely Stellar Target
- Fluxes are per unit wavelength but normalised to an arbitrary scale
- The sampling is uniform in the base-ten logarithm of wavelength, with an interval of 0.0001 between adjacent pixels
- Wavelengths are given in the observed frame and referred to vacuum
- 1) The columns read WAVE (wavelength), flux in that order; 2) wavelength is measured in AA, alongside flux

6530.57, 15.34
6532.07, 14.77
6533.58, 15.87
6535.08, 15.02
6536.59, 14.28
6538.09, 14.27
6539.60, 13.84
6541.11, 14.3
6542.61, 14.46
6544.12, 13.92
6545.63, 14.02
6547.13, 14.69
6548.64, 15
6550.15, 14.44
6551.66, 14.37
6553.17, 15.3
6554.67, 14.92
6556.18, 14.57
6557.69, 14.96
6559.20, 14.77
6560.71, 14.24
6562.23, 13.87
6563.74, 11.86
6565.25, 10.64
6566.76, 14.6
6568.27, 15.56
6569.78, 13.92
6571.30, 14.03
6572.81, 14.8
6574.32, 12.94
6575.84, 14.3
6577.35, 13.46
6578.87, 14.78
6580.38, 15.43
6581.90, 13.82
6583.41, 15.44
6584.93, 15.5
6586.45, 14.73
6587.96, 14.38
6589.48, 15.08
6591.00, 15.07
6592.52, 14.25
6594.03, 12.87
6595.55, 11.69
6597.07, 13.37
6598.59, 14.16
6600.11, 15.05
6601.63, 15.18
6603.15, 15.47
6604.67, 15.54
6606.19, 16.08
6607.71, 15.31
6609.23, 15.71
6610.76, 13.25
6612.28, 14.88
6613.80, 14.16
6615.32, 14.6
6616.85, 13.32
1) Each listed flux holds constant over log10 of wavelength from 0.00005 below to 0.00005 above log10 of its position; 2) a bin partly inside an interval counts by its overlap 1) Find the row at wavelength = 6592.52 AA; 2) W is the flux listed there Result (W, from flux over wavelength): 14.25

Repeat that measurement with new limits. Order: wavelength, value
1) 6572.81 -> 14.8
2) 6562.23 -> 13.87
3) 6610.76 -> 13.25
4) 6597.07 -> 13.37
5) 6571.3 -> 14.03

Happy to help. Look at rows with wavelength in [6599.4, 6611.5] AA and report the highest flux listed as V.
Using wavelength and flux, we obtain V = 16.08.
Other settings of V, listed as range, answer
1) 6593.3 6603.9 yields 15.47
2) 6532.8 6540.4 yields 15.87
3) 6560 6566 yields 14.24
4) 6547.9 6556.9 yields 15.3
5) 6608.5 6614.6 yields 15.71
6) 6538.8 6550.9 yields 15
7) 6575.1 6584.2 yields 15.44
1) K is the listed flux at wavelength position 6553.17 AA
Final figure 15.3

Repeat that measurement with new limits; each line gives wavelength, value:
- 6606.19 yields 16.08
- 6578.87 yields 14.78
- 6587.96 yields 14.38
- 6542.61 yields 14.46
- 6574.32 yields 12.94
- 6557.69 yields 14.96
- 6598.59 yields 14.16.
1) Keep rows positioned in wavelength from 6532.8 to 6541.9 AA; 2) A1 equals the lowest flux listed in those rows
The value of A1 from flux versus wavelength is 13.84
